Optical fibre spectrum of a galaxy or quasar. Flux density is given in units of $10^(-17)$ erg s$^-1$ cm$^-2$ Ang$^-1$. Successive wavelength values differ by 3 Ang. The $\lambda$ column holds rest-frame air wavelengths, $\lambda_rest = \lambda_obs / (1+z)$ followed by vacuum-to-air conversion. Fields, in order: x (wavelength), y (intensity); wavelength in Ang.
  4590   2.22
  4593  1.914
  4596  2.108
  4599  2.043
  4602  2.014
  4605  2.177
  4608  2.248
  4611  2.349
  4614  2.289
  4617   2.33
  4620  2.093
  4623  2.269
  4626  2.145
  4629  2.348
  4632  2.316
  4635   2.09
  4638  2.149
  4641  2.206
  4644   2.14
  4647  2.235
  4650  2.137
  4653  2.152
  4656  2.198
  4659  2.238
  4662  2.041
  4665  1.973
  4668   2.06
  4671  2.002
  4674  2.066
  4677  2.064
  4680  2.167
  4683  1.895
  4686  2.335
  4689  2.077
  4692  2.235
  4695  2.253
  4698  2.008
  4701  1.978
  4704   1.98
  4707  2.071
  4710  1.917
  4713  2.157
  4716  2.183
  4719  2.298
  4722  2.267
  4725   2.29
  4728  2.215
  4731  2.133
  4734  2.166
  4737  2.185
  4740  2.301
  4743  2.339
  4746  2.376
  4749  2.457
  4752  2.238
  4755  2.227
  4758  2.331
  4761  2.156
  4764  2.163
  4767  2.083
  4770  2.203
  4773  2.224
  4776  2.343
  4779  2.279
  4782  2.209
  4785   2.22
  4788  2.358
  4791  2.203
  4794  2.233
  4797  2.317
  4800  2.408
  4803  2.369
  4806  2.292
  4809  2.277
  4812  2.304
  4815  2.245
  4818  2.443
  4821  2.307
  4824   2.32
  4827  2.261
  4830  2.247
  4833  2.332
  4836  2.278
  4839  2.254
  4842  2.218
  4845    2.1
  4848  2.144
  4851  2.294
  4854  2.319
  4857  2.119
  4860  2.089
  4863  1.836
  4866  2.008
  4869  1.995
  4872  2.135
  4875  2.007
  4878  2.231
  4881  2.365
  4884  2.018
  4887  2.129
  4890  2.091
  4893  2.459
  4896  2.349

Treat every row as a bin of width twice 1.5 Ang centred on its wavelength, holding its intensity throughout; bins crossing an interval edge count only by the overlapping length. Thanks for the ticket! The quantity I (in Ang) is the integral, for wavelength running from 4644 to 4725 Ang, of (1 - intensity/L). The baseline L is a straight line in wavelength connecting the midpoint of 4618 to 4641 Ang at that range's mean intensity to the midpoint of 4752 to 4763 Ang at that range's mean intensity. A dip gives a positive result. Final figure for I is 3.61 Ang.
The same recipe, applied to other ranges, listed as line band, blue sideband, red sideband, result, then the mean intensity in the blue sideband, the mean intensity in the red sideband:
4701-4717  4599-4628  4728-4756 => 1.4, 2.21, 2.27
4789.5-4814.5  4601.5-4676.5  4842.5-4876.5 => -2.1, 2.17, 2.1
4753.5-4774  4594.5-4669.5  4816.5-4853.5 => 0.3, 2.17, 2.27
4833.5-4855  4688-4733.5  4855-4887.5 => -1.4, 2.14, 2.09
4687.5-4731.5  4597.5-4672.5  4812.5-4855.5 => 1.4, 2.17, 2.27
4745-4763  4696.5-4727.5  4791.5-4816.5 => -0.7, 2.12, 2.3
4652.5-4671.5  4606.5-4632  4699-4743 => 1.0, 2.26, 2.16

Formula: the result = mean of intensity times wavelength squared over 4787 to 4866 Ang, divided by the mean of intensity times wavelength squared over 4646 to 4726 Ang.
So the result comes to 1.12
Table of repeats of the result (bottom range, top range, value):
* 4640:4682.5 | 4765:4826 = 1.14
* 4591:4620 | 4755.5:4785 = 1.10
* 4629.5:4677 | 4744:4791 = 1.11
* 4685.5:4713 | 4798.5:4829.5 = 1.17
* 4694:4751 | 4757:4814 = 1.06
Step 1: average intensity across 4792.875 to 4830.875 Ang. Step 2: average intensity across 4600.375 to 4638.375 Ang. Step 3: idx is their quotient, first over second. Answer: 1.04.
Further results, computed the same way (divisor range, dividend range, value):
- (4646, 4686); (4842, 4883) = 1.01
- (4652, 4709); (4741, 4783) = 1.08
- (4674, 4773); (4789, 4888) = 1.02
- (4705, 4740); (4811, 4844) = 1.05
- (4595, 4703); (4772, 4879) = 1.04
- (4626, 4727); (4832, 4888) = 1.01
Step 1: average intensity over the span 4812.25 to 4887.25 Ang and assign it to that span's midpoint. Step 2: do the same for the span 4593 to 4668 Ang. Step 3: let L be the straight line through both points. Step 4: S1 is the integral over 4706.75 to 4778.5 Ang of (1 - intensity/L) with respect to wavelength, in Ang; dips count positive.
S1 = -1.5 Ang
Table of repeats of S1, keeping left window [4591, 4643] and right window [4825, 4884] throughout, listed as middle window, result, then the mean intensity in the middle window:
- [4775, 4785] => -0.43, 2.27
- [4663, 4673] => 0.75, 2.02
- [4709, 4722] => 0.08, 2.16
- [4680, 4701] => 0.50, 2.13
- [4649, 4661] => 0.01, 2.18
